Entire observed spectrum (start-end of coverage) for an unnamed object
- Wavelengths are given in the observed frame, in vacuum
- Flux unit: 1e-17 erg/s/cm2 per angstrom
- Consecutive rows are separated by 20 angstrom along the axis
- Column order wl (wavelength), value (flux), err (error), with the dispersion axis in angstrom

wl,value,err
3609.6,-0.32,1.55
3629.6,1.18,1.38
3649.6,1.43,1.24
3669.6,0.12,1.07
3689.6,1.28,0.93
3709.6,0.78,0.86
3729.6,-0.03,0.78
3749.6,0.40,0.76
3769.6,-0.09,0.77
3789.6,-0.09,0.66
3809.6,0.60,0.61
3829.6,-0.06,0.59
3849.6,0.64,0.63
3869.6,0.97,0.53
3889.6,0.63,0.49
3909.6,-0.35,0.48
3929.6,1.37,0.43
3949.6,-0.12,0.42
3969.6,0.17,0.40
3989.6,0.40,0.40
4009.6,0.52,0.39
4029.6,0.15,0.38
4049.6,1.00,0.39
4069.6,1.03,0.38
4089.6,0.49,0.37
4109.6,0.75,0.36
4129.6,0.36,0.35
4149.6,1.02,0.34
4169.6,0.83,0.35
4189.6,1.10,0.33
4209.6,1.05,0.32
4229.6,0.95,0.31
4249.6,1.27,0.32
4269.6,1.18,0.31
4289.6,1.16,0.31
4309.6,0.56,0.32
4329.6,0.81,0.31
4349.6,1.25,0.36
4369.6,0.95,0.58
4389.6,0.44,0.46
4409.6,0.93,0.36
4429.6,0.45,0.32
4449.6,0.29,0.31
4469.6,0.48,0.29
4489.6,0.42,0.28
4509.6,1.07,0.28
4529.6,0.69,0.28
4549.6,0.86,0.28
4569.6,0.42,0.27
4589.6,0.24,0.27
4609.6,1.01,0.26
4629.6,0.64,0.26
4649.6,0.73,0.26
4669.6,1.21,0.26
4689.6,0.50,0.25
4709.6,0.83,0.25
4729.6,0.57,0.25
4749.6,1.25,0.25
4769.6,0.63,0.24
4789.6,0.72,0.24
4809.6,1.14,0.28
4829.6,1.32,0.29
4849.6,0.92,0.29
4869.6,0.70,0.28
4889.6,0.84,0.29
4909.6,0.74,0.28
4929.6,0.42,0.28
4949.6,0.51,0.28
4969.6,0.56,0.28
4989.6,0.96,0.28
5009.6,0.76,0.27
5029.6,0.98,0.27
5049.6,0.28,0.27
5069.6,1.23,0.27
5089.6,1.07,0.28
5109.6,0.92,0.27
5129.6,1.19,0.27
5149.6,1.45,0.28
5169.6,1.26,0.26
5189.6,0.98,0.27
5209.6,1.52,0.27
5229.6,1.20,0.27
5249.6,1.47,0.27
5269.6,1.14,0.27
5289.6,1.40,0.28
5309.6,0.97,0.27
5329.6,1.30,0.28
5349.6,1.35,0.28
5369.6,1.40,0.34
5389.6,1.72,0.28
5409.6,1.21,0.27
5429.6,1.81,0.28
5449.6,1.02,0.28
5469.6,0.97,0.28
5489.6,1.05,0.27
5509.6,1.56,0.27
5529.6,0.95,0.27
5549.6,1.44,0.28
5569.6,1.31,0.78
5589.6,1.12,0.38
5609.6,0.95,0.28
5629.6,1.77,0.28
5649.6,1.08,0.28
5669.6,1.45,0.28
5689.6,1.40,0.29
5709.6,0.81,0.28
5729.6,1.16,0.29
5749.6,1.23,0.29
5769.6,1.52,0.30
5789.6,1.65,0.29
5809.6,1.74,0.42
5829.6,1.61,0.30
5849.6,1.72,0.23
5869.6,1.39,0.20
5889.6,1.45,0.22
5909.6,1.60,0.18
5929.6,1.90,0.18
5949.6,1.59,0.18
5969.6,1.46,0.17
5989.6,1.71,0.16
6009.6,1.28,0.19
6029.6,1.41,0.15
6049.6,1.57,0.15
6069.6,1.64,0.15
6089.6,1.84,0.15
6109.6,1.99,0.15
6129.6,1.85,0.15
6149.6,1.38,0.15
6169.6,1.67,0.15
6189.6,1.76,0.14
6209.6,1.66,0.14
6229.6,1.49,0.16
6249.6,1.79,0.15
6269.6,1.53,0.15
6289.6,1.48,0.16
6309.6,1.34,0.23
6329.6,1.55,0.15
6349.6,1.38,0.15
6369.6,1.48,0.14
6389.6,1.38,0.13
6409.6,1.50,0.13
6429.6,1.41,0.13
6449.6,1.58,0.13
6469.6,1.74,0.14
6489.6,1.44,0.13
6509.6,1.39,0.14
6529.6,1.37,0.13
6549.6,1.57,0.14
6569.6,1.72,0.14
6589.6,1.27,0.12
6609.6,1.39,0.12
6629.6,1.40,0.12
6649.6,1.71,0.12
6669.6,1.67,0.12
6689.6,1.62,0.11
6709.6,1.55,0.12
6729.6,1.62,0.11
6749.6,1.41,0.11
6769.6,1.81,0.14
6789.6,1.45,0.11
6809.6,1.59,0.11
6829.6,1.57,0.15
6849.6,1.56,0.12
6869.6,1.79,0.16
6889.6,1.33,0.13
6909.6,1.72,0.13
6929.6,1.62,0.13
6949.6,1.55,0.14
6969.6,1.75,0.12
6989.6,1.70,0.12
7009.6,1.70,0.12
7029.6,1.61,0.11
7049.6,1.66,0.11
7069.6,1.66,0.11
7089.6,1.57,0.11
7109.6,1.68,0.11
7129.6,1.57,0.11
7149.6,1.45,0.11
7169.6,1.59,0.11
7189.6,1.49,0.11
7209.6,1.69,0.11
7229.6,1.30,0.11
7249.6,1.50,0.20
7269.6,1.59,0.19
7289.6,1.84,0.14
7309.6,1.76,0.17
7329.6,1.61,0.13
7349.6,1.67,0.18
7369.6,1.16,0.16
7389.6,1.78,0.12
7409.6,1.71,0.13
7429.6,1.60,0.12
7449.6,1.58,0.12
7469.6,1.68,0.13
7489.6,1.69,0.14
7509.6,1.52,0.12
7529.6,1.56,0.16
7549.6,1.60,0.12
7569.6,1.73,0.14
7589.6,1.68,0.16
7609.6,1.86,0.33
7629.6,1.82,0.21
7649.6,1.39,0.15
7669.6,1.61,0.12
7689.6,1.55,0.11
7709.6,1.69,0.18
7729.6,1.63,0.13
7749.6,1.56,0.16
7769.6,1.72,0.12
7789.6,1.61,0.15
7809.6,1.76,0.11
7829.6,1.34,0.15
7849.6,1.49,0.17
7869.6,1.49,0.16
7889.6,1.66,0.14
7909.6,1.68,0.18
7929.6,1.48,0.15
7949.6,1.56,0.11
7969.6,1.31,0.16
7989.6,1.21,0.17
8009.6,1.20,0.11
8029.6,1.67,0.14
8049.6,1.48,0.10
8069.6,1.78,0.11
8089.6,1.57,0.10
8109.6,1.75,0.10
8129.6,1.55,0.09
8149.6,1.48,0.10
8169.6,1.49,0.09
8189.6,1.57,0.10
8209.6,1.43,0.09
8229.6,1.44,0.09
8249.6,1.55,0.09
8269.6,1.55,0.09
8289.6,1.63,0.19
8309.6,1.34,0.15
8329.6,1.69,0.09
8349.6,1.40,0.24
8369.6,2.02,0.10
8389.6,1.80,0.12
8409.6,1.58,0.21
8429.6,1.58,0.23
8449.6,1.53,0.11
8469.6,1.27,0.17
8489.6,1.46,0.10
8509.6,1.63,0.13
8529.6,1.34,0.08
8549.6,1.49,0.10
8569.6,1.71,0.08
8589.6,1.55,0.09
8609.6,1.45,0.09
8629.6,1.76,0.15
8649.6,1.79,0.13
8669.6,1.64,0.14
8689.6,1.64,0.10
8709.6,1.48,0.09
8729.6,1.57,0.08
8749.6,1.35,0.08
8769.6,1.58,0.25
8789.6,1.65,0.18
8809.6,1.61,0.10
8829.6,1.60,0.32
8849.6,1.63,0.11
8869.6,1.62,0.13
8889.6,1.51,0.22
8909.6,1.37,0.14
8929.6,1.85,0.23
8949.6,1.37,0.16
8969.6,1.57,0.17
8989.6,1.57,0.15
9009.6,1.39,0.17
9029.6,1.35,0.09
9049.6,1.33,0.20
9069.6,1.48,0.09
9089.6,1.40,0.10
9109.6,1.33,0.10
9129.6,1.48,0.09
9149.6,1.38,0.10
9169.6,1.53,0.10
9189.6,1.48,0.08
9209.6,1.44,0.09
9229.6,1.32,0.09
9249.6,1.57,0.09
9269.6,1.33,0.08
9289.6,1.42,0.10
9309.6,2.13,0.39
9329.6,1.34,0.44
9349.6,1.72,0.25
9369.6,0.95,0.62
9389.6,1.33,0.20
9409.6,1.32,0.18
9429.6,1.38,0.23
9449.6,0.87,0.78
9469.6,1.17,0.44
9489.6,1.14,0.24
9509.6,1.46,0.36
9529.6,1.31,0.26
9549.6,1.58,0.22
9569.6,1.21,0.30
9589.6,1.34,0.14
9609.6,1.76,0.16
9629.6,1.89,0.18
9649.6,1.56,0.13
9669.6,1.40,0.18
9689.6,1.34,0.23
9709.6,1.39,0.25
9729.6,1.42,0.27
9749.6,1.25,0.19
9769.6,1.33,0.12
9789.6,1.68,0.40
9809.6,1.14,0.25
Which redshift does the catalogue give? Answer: 0.27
